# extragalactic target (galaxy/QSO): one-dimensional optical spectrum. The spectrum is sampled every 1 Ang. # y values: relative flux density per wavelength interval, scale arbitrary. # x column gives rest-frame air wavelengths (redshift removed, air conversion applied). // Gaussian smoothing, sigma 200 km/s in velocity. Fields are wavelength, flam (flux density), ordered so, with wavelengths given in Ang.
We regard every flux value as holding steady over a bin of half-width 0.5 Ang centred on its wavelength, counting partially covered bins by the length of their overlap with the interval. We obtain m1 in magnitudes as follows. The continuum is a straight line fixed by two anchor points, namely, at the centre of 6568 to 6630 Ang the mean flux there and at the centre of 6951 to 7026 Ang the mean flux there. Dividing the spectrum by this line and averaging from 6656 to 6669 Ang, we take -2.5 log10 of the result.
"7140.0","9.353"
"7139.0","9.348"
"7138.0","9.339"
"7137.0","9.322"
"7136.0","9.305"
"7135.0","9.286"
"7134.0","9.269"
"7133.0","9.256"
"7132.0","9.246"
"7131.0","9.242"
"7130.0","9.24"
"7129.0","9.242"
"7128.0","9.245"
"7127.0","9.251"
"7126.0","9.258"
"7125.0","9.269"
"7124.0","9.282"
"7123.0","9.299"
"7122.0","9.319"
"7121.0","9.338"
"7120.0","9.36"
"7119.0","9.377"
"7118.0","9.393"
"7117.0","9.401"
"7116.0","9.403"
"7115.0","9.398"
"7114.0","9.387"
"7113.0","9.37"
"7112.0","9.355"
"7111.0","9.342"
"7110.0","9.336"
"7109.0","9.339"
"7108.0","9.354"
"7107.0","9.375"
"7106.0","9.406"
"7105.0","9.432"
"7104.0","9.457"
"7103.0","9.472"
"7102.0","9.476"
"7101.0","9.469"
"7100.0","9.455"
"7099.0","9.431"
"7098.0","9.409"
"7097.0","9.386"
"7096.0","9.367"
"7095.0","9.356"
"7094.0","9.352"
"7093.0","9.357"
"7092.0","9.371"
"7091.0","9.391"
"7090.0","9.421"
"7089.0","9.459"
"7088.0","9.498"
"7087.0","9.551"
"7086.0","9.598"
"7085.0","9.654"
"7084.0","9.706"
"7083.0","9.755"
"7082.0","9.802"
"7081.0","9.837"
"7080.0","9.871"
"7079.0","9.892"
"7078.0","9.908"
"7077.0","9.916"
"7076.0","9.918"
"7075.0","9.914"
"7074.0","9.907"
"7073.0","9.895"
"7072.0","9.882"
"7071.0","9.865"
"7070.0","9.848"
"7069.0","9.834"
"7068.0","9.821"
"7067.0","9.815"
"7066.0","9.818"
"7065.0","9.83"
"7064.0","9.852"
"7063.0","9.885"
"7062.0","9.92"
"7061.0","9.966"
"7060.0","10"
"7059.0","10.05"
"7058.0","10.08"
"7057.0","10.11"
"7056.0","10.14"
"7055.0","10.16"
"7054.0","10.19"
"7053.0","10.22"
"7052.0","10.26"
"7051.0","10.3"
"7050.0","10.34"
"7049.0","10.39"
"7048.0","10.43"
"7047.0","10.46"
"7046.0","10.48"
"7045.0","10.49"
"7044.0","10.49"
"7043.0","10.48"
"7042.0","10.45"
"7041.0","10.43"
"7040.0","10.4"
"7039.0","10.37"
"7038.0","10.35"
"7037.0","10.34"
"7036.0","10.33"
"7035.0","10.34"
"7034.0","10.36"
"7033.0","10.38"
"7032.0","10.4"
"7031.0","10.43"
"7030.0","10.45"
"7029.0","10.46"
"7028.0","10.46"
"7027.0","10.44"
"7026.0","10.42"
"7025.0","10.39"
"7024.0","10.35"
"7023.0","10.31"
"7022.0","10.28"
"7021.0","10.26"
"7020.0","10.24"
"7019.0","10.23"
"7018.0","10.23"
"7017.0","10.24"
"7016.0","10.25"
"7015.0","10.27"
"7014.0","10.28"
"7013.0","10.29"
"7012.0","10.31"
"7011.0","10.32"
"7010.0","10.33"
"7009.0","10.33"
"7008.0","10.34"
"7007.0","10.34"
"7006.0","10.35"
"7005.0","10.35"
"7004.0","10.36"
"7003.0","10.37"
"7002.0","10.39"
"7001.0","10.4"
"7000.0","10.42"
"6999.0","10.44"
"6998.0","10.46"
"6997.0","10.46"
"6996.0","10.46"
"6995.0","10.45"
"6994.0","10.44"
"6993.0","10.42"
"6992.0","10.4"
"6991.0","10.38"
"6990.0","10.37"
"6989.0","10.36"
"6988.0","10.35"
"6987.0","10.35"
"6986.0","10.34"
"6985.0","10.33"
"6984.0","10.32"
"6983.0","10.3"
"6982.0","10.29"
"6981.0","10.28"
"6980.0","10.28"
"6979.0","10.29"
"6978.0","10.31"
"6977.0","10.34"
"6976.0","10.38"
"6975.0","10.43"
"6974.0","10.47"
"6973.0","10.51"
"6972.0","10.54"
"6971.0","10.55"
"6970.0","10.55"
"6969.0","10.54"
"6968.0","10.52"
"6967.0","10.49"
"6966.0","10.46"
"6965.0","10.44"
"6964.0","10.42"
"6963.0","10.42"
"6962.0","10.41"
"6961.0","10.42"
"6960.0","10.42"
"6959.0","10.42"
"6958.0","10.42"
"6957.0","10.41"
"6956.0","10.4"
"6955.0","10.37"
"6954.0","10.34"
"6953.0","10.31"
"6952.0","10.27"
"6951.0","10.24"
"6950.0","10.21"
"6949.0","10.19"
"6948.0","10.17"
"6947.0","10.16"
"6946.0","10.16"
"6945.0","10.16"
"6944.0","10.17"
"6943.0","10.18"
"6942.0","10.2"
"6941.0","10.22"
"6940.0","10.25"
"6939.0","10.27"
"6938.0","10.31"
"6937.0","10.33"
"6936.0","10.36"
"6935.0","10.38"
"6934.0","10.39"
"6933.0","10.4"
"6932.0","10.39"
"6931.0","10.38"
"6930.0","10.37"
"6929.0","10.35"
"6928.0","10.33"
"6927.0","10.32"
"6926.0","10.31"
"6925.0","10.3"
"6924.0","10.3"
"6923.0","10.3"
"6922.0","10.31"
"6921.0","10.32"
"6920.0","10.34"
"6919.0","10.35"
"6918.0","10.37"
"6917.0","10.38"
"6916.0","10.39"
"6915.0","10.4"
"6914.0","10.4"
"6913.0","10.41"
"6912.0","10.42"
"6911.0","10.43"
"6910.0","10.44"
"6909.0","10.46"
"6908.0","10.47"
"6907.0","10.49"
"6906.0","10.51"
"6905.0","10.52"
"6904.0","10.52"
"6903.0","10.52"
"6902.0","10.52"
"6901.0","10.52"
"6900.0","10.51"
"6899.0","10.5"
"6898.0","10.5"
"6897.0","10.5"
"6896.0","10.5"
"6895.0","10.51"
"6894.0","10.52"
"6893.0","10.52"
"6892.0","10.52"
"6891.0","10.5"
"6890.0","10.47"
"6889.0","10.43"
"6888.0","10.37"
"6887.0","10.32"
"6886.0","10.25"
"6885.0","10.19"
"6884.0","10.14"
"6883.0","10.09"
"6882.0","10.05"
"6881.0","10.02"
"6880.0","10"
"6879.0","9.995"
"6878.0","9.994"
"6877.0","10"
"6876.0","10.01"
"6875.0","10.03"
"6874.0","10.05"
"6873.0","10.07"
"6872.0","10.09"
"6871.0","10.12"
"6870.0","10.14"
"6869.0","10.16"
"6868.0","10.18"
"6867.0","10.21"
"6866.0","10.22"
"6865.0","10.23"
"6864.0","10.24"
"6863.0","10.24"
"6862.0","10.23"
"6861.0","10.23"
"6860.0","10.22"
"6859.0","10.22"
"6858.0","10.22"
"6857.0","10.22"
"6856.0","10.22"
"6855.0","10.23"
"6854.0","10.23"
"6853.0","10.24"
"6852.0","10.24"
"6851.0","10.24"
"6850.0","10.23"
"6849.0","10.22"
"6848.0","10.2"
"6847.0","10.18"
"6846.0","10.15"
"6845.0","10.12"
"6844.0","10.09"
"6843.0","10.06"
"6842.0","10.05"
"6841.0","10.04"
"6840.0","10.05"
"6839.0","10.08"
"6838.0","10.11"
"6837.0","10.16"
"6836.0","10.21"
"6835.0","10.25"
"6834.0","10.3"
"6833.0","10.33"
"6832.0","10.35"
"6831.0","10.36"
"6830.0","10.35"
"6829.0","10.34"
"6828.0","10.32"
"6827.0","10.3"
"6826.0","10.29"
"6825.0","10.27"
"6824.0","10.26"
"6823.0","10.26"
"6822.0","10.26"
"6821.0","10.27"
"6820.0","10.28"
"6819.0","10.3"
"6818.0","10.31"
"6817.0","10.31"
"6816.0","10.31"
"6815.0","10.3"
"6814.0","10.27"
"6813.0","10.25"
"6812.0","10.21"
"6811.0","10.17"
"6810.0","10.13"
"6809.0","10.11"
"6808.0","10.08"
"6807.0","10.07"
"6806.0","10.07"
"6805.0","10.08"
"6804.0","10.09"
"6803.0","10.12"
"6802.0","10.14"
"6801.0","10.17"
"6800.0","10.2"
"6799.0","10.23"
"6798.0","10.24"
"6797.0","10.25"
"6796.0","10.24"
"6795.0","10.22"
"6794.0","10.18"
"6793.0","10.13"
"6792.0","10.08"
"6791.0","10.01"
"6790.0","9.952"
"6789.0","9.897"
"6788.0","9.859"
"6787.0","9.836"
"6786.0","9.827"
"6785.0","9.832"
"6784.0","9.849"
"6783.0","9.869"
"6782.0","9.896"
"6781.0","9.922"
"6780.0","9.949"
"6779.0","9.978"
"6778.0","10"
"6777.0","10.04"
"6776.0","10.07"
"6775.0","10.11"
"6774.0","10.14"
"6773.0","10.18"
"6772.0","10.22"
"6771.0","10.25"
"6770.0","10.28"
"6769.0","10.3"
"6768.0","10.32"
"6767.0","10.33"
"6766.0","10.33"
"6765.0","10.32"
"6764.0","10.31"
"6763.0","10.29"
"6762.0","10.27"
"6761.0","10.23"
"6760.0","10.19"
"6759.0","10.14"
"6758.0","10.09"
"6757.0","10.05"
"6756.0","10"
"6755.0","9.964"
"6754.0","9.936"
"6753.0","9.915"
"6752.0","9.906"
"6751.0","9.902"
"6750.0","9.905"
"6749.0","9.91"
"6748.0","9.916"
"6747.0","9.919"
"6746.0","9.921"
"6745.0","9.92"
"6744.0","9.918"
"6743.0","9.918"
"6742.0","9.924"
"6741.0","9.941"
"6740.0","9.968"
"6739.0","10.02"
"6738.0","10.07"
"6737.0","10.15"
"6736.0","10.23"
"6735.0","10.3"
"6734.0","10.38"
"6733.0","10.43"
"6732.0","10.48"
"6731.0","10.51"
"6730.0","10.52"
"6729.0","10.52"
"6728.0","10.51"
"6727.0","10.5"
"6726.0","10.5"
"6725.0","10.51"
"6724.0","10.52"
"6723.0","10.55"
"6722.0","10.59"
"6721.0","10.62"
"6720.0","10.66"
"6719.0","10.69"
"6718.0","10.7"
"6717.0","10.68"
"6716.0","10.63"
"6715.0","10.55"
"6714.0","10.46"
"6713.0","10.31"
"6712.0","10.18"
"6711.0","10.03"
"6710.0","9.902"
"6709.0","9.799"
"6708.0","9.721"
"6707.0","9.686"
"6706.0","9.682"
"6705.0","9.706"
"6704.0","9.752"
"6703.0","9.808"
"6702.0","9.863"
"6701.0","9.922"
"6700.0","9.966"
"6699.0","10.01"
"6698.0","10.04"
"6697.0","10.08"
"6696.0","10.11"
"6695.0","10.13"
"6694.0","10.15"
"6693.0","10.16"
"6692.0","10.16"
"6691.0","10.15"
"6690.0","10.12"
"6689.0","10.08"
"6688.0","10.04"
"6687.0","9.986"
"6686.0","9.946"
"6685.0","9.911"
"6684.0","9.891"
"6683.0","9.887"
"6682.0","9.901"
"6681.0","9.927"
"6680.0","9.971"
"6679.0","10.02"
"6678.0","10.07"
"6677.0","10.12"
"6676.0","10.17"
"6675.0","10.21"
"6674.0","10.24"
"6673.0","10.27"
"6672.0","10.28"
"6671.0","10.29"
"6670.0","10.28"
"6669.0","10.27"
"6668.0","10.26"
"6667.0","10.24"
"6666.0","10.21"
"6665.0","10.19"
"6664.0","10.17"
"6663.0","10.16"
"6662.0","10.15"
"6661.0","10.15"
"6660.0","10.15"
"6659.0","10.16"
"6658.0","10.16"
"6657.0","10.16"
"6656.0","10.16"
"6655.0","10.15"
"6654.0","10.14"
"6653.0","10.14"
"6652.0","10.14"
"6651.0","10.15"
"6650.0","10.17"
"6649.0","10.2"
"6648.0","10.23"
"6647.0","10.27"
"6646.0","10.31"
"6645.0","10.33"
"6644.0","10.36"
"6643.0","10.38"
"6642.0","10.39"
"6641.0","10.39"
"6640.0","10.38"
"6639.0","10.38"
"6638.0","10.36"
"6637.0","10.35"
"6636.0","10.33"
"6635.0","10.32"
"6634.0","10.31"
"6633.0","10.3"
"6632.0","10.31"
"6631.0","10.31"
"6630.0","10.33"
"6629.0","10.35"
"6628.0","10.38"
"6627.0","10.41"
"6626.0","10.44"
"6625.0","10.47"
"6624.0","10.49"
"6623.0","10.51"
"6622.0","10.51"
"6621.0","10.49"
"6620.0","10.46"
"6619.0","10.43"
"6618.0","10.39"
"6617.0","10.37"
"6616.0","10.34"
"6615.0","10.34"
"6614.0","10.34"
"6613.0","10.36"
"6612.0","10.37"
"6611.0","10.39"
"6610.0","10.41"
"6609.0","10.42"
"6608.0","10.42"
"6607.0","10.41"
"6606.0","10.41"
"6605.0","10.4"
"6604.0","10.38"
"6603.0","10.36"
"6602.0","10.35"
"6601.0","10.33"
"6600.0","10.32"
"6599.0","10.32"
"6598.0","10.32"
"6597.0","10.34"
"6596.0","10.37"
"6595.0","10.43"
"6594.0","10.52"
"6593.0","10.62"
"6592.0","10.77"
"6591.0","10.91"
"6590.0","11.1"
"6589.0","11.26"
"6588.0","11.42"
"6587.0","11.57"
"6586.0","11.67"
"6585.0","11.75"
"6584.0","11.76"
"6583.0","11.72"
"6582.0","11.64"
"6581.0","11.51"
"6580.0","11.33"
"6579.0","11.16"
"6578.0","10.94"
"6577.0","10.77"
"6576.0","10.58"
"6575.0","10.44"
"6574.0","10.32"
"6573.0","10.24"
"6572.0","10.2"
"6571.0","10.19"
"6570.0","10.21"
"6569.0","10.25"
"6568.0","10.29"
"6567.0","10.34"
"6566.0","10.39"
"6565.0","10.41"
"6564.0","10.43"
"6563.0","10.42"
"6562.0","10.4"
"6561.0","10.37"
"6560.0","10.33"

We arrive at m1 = 0.04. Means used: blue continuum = 10.6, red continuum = 10.4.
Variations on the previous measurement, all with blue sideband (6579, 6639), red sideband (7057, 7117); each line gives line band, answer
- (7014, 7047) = -0.07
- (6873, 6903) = -0.03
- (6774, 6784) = 0.03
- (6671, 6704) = 0.04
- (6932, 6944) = -0.04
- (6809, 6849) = -0.01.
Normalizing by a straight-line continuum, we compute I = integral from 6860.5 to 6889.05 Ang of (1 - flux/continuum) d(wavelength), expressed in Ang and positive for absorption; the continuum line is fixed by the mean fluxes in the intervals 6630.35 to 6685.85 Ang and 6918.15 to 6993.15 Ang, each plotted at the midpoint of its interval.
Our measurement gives 0.5 Ang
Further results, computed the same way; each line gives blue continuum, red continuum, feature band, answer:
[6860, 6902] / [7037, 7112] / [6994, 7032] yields -1.5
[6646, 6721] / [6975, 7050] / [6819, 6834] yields -0.1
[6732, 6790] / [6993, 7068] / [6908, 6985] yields -1.0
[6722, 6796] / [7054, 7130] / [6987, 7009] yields -1.5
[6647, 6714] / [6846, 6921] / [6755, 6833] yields 0.3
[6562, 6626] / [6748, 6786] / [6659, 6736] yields 0.8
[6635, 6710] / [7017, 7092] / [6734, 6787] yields 0.3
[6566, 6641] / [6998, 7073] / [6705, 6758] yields 1.5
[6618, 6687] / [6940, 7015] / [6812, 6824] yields 0.0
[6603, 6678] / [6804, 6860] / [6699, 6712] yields 0.5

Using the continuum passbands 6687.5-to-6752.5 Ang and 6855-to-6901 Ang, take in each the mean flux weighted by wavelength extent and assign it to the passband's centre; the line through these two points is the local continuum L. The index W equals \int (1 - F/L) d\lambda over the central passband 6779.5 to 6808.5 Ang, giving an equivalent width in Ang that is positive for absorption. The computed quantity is 0.5 Ang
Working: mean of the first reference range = 10.2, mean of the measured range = 10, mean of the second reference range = 10.2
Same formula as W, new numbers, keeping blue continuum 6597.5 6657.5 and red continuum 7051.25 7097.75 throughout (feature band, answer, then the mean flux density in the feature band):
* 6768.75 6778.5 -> 0.0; 10.2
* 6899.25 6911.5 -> -0.6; 10.5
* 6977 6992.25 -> -0.7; 10.3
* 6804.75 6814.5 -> 0.0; 10.1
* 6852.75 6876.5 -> -0.3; 10.2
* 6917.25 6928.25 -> -0.4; 10.3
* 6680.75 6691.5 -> 0.3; 9.99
